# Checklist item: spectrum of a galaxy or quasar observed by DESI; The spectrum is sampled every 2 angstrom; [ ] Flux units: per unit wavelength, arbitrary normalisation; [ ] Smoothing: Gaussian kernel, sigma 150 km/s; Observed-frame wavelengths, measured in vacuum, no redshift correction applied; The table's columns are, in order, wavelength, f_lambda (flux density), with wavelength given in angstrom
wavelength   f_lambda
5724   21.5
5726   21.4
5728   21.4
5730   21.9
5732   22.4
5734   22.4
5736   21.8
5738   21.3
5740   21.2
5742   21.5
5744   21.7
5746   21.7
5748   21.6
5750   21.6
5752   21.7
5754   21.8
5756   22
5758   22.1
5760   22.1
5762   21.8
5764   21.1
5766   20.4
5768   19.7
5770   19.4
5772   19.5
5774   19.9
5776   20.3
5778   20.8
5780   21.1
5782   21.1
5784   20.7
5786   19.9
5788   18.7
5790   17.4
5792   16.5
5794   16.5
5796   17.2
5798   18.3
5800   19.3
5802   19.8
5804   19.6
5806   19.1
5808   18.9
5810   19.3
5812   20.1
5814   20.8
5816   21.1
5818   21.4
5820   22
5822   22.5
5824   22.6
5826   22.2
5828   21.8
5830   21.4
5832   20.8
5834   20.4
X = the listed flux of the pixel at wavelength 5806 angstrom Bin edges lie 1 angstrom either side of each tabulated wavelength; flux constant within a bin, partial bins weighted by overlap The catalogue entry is 19.1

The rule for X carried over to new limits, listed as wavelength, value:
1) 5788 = 18.7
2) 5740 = 21.2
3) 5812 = 20.1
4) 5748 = 21.6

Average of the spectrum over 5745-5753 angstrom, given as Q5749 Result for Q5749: 21.7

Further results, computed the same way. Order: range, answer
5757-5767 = 21.5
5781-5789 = 20.1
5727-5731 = 21.6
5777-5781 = 21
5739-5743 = 21.4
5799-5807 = 19.5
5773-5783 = 20.6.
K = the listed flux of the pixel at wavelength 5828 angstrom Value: 21.8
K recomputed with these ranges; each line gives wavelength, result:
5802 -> 19.8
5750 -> 21.6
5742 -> 21.5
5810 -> 19.3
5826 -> 22.2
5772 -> 19.5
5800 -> 19.3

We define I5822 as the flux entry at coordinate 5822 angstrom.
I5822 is 22.5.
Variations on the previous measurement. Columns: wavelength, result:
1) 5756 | 22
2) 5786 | 19.9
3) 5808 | 18.9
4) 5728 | 21.4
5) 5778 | 20.8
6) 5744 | 21.7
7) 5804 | 19.6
